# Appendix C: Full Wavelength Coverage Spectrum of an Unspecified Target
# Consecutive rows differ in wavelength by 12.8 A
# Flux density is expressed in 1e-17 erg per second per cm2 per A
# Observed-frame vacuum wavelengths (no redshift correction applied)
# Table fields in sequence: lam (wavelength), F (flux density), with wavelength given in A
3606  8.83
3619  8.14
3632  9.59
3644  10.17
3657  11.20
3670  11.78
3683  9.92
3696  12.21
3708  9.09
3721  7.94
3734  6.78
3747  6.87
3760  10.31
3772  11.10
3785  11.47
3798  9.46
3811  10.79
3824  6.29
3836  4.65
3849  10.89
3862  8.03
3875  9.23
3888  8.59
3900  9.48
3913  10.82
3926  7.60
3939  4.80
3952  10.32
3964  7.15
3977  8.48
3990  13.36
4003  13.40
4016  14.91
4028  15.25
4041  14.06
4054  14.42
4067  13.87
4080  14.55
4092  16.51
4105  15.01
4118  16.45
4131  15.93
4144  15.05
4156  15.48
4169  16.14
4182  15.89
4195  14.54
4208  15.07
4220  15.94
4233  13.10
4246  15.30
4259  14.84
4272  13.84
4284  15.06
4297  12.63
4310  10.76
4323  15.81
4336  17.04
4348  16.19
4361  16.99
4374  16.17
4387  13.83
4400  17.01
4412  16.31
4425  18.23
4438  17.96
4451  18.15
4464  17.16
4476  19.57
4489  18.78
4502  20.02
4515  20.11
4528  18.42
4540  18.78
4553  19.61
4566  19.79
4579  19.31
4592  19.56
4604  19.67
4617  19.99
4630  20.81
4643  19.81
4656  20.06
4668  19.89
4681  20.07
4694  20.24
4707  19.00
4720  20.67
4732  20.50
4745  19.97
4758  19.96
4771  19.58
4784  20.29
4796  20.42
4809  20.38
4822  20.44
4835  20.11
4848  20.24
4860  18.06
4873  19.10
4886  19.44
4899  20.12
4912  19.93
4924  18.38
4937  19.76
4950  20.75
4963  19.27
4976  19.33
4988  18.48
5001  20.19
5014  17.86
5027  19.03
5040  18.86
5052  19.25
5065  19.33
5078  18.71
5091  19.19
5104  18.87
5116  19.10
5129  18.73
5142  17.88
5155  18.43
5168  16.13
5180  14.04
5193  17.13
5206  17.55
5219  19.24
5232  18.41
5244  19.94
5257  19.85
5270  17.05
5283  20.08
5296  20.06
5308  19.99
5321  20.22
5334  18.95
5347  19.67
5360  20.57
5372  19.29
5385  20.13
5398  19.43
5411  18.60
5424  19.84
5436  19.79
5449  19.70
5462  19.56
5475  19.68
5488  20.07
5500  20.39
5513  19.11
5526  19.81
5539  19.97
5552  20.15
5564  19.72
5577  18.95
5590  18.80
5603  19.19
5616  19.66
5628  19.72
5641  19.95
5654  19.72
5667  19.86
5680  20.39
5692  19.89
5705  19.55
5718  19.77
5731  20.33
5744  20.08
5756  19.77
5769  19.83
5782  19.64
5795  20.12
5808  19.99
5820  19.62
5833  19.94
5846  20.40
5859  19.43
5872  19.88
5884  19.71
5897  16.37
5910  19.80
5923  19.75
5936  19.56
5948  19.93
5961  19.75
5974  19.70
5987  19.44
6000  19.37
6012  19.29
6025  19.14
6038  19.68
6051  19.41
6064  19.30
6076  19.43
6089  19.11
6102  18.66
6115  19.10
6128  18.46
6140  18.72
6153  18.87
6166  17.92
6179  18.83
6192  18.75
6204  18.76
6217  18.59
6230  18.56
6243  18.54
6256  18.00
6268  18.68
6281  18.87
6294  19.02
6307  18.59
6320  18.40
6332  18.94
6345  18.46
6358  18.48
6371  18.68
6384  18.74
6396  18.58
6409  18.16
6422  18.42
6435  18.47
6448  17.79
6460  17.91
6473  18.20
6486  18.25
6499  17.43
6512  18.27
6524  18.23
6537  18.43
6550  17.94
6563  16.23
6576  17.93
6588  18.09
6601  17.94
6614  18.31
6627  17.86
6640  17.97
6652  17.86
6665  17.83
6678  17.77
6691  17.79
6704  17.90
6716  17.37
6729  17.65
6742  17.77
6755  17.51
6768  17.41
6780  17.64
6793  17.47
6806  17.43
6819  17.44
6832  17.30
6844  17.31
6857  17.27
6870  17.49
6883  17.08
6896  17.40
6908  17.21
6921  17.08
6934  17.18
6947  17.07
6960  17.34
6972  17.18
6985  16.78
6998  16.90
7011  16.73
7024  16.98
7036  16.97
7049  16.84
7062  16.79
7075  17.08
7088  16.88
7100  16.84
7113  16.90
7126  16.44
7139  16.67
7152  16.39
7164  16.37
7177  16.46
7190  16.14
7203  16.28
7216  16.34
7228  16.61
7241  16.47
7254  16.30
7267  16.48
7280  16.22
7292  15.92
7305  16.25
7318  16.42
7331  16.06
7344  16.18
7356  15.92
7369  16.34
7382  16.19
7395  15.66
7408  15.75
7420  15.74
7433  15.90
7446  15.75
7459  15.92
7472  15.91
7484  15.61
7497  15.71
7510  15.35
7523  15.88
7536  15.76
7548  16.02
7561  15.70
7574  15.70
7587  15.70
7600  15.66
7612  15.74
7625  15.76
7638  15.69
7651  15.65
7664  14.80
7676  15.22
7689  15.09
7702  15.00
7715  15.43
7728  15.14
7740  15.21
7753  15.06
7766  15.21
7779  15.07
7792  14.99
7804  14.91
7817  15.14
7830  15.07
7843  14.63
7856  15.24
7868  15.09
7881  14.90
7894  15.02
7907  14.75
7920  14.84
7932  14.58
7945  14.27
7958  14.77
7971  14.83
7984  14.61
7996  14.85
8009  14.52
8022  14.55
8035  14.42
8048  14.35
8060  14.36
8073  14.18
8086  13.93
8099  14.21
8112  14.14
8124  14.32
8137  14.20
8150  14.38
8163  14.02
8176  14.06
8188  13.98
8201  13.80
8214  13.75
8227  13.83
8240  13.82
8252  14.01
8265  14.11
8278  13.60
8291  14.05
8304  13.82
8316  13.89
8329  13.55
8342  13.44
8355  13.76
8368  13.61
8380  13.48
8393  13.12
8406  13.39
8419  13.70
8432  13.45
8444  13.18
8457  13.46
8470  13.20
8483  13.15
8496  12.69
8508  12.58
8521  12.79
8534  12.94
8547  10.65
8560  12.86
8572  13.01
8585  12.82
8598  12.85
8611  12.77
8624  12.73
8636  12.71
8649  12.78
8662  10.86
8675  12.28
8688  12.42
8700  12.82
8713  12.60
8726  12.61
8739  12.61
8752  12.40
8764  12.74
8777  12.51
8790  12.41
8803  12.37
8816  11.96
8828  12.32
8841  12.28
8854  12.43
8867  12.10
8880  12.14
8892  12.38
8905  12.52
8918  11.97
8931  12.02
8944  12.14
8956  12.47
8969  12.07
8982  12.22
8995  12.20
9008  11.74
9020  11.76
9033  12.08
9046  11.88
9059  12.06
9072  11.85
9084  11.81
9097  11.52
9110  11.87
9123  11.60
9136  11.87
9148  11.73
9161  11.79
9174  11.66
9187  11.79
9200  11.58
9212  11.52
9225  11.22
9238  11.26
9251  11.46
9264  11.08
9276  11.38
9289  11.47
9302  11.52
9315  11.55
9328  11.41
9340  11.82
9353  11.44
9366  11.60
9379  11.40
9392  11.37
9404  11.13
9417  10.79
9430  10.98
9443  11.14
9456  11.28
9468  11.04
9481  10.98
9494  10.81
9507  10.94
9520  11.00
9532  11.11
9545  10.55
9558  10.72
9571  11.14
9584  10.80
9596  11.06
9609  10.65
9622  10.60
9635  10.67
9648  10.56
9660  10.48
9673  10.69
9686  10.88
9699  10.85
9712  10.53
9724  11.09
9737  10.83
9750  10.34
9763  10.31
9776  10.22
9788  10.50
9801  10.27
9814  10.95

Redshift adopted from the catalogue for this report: 0.000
